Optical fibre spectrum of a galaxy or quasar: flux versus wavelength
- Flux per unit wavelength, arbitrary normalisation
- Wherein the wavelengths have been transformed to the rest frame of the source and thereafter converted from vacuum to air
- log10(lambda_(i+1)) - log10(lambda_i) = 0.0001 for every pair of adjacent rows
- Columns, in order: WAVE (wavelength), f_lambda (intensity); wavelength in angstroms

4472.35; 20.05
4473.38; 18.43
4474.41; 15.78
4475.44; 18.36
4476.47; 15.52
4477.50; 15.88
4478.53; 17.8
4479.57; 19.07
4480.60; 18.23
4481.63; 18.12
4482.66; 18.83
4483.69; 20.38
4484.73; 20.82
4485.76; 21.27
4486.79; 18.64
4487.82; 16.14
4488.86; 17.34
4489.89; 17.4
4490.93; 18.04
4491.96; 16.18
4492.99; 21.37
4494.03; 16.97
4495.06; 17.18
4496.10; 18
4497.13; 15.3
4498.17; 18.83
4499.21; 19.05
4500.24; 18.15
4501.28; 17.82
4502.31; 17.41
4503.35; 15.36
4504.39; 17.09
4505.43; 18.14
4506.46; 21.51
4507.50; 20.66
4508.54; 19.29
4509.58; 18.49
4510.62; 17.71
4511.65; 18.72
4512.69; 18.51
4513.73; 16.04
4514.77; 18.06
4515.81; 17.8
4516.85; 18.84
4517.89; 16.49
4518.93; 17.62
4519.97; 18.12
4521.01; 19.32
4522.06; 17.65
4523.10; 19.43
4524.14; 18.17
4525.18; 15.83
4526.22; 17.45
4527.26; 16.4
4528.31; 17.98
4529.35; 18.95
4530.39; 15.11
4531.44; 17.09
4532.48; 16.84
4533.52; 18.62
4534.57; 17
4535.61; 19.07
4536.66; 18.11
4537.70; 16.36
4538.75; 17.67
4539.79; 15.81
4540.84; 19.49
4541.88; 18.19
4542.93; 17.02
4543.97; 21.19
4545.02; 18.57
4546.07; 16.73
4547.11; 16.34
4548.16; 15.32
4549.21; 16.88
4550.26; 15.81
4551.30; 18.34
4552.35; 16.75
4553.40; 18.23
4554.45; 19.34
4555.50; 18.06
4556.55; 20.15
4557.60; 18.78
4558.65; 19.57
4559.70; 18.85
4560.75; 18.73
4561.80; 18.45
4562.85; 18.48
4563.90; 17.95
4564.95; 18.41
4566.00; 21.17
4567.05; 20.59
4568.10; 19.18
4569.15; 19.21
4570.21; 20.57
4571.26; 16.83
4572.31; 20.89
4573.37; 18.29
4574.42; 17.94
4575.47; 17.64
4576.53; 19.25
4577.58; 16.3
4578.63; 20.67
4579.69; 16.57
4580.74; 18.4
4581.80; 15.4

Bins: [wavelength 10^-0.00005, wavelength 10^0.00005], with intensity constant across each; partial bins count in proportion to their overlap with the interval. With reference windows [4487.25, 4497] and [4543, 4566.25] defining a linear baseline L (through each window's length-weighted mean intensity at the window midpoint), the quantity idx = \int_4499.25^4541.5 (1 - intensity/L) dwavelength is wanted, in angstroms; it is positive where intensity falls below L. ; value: -0.1 angstroms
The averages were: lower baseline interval 17.5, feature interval 17.9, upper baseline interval 18.2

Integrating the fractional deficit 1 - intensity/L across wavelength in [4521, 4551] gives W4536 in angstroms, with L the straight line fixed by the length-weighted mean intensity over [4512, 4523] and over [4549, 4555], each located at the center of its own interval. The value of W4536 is 0.4 angstroms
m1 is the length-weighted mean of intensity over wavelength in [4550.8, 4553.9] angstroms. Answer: 17.7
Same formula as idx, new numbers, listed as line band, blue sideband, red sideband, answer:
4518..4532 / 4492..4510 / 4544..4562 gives 0.4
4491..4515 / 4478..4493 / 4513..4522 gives 0.1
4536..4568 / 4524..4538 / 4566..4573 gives 0.7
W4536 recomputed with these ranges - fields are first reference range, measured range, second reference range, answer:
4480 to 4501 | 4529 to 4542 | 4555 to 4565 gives 0.75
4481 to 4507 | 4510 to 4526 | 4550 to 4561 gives 0.38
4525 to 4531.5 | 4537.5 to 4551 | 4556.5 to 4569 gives 0.47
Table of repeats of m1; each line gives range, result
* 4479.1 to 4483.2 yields 18.6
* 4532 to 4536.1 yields 17.9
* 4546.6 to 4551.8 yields 16.5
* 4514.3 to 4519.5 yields 17.8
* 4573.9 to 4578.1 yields 17.8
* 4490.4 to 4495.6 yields 17.9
